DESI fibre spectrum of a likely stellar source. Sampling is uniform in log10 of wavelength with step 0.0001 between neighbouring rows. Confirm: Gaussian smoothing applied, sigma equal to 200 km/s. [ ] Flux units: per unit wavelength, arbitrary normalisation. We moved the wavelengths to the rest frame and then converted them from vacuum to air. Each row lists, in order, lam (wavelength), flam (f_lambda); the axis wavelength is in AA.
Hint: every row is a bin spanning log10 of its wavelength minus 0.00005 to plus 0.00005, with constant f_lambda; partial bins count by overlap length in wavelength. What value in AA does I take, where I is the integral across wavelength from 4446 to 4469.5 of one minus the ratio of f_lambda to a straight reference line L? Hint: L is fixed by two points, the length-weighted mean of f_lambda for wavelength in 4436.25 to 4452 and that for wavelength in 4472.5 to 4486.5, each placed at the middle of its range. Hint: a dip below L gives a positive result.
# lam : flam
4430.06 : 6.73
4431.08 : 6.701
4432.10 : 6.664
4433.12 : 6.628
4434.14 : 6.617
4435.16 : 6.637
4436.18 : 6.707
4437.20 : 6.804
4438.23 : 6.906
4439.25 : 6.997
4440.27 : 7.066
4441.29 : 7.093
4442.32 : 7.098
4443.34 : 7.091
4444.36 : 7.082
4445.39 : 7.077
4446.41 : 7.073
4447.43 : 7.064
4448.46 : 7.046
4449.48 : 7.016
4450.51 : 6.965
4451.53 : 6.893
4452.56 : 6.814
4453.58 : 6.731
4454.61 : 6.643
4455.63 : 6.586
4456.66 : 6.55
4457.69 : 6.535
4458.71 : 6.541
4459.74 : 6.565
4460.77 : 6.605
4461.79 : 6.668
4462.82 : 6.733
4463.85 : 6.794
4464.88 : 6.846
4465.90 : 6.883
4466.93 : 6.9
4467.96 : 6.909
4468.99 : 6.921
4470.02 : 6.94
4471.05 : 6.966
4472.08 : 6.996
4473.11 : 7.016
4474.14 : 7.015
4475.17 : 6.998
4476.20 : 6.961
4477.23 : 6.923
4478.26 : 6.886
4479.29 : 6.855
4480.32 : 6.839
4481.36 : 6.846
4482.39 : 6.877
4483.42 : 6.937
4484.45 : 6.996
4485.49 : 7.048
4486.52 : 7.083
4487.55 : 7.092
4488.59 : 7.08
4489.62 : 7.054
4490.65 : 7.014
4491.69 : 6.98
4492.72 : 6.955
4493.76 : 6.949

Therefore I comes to 0.6 AA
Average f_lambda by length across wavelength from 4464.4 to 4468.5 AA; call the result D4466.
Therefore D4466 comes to 6.89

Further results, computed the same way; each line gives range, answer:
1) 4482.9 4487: 7.02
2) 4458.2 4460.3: 6.54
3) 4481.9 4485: 6.93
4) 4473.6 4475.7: 7.01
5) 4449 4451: 6.97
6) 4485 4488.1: 7.07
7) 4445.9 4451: 7.03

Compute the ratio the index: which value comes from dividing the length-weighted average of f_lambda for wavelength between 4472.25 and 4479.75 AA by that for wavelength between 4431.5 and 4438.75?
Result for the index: 1.04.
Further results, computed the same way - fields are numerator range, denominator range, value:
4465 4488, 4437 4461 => 1.01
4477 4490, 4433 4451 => 1.00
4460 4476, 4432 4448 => 0.99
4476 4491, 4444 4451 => 0.99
